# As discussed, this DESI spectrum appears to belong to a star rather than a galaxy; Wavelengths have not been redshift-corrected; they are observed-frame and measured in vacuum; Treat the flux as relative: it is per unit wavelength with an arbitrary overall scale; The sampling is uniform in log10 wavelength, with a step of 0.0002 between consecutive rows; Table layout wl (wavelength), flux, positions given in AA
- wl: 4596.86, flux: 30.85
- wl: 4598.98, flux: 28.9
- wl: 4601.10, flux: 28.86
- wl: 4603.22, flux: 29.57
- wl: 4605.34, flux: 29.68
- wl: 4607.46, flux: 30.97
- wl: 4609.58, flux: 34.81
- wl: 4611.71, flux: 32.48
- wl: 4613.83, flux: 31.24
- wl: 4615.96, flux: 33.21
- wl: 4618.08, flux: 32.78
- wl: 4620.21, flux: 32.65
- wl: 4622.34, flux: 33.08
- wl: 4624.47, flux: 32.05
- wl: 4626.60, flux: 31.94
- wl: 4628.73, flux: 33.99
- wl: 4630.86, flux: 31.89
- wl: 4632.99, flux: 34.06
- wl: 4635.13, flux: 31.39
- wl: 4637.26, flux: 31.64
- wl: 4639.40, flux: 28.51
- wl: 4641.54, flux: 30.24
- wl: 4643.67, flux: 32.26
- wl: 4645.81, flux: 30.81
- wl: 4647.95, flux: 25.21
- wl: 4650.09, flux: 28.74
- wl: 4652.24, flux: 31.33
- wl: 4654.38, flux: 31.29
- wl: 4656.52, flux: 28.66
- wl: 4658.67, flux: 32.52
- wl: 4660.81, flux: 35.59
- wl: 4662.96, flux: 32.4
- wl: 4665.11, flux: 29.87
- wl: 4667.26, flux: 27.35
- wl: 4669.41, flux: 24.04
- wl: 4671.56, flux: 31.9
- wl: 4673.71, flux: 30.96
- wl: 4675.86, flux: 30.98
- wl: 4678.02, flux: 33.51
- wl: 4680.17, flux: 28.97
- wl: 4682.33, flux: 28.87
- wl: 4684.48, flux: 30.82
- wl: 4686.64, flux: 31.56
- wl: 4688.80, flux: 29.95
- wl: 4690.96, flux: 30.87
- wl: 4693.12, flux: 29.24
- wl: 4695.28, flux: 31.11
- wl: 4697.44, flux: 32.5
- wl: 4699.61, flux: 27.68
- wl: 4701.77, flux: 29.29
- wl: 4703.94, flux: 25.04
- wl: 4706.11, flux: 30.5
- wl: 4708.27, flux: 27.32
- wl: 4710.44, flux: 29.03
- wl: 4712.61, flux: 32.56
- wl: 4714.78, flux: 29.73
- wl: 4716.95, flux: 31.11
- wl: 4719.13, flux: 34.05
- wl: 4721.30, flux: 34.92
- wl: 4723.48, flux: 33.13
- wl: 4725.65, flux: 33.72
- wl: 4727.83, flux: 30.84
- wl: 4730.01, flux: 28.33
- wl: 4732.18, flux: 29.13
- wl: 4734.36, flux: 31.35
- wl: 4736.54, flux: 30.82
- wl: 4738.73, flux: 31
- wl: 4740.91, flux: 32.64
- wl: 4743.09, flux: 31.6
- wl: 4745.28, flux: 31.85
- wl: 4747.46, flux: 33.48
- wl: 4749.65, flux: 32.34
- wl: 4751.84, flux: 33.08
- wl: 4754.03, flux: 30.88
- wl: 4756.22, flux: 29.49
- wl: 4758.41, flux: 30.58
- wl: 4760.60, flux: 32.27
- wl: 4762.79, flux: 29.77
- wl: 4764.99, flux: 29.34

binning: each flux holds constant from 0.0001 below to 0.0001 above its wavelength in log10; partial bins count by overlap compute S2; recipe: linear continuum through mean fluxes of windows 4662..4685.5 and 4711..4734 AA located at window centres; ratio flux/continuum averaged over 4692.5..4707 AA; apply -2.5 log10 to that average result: 0.06 mag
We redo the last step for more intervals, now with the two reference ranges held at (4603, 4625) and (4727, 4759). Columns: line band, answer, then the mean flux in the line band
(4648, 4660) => 0.06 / 30.2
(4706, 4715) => 0.06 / 29.8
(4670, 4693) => 0.03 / 30.6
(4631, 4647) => 0.02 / 31.3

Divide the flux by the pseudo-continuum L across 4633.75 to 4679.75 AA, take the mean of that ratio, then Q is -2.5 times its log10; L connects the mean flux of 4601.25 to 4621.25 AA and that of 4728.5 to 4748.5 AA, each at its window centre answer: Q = 0.04 mag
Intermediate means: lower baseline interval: 31.8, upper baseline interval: 31.1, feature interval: 30.4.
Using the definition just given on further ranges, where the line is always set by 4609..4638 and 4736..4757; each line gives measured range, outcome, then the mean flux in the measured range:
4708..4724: 0.01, 31.6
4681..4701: 0.07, 30.3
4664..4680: 0.09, 29.8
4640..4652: 0.10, 29.5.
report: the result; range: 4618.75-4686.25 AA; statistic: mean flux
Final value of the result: 30.9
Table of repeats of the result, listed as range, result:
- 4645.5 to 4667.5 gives 30.4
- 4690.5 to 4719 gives 29.8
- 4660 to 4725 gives 30.5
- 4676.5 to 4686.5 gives 30.7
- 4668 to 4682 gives 29.9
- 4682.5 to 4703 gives 30.2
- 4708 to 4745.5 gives 31.4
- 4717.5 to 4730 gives 32.8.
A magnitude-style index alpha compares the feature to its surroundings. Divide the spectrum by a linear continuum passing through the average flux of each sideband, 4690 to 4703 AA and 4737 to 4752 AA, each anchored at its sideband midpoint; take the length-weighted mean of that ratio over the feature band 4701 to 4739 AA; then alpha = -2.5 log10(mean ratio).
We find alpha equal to 0.015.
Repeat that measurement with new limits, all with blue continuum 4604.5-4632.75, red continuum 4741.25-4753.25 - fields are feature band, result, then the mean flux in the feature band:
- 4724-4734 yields 0.058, 30.7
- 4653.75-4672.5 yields 0.072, 30.4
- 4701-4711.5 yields 0.152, 28.2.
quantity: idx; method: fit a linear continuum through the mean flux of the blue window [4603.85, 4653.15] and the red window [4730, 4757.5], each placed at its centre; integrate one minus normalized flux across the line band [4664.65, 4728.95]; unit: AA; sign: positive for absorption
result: 2.1 AA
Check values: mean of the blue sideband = 31.5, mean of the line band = 30.4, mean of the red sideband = 31.3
